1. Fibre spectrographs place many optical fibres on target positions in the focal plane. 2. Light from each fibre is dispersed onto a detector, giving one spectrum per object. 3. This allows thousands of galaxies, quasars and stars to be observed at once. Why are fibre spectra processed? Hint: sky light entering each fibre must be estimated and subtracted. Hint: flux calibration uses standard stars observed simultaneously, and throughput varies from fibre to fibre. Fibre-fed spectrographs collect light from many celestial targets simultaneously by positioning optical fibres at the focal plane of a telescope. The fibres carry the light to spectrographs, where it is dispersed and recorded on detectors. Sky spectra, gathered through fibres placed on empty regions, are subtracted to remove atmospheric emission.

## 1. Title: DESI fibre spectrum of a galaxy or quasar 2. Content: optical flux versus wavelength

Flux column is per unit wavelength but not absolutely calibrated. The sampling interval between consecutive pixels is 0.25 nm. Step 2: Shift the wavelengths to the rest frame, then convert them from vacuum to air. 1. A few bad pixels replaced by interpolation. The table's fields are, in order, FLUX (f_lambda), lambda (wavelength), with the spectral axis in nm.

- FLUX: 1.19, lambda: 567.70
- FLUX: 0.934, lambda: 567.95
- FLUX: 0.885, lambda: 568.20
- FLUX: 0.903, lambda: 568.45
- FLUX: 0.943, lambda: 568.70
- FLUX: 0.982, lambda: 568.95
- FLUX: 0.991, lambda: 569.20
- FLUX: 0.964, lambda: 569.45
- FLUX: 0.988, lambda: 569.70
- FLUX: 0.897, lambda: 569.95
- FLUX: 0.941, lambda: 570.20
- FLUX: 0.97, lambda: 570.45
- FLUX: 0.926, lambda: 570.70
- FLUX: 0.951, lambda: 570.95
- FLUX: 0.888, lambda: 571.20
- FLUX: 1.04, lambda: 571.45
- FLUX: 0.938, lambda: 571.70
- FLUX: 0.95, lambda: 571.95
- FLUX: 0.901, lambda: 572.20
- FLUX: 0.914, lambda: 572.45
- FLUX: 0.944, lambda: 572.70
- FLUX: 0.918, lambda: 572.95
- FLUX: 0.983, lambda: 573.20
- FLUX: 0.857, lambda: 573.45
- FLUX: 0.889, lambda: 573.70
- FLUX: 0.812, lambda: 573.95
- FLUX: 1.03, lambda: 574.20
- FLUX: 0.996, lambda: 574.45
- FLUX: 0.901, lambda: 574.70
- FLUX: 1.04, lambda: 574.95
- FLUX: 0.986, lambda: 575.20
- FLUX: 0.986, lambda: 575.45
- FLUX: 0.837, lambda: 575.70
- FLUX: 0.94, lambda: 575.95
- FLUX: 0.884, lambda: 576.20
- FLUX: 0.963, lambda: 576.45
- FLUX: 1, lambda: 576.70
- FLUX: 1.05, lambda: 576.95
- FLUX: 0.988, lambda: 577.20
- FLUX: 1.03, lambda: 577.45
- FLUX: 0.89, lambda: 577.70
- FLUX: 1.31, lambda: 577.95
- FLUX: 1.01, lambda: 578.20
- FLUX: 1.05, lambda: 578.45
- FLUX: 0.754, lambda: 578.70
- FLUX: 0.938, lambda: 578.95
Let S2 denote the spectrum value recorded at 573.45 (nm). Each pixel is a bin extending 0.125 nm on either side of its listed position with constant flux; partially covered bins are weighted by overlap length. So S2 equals 0.857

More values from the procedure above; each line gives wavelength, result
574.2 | 1.03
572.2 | 0.901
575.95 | 0.94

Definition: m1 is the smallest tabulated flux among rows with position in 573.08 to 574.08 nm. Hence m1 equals 0.812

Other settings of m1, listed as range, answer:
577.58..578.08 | 0.89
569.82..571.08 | 0.897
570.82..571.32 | 0.888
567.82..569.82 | 0.885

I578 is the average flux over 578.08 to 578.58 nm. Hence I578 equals 1.03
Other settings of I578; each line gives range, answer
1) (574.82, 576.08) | 0.957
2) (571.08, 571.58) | 0.965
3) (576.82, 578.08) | 1.05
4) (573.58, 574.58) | 0.932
